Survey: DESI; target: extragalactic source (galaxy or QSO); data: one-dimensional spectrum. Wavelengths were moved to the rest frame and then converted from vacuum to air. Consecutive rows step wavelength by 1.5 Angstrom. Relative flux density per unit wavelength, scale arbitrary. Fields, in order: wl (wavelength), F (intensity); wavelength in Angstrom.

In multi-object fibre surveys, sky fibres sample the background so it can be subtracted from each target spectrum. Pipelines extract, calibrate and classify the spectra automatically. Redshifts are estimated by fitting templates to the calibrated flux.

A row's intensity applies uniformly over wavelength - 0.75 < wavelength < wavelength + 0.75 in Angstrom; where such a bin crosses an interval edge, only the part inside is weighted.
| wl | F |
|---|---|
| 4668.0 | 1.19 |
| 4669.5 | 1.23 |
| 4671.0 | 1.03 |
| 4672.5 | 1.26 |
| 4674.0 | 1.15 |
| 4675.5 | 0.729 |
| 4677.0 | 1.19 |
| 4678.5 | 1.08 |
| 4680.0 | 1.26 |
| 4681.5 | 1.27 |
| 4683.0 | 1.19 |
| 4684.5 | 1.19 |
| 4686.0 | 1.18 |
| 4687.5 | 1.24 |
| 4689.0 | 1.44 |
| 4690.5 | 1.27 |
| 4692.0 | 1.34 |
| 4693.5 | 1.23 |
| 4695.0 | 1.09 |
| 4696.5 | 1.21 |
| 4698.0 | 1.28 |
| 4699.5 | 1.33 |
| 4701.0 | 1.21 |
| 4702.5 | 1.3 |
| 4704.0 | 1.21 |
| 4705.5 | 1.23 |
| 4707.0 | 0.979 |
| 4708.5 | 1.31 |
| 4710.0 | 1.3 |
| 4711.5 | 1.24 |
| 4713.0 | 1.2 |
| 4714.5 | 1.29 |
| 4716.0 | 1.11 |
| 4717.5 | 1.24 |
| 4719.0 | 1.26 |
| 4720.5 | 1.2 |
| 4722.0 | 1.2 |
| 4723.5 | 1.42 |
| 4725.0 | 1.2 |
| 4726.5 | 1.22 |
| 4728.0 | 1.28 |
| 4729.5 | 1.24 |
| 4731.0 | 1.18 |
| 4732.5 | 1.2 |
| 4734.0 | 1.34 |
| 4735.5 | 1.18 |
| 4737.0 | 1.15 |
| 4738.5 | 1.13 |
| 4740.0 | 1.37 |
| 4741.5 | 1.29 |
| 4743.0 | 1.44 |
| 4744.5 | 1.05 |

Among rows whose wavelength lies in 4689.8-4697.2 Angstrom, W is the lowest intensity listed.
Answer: 1.09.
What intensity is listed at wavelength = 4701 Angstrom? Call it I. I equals 1.21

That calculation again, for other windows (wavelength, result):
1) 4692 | 1.34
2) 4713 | 1.2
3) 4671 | 1.03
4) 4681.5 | 1.27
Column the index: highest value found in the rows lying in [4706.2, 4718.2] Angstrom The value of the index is 1.31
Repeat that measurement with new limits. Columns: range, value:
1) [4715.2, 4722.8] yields 1.26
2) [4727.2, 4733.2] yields 1.28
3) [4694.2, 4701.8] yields 1.33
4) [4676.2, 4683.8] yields 1.27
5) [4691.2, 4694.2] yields 1.34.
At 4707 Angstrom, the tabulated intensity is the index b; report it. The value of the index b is 0.979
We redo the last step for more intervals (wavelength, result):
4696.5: 1.21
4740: 1.37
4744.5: 1.05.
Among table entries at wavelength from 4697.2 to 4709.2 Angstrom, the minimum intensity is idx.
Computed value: 0.979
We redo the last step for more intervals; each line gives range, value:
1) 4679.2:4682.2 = 1.26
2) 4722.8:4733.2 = 1.18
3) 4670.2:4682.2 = 0.729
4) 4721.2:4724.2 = 1.2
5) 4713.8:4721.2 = 1.11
